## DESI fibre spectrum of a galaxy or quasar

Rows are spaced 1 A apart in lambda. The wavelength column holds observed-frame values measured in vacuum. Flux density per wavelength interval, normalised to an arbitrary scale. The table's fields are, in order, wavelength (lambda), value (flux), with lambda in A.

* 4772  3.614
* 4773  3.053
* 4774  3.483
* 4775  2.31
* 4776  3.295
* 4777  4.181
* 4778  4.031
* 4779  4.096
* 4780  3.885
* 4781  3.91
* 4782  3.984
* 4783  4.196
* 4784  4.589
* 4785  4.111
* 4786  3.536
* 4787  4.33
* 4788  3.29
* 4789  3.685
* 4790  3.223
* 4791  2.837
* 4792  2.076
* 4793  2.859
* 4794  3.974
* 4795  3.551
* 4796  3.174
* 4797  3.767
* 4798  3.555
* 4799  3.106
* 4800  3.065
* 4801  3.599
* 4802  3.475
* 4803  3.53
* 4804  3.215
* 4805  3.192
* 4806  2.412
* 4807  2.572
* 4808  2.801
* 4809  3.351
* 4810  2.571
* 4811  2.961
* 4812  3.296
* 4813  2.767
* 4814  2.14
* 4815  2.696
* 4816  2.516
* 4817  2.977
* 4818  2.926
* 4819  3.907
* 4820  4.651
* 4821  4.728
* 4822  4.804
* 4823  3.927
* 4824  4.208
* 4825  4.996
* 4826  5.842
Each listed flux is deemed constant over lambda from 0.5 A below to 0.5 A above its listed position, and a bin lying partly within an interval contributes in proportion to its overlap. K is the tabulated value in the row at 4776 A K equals 3.295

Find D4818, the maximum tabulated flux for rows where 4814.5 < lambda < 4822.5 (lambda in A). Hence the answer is 4.804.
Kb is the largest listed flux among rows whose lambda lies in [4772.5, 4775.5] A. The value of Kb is 3.483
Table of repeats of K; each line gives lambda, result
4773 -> 3.053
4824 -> 4.208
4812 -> 3.296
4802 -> 3.475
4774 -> 3.483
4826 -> 5.842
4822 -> 4.804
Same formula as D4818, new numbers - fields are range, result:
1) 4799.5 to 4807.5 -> 3.599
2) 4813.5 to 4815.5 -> 2.696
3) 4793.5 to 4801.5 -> 3.974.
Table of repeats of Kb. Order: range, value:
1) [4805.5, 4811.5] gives 3.351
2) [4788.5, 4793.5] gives 3.685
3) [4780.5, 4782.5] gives 3.984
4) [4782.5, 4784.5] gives 4.589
